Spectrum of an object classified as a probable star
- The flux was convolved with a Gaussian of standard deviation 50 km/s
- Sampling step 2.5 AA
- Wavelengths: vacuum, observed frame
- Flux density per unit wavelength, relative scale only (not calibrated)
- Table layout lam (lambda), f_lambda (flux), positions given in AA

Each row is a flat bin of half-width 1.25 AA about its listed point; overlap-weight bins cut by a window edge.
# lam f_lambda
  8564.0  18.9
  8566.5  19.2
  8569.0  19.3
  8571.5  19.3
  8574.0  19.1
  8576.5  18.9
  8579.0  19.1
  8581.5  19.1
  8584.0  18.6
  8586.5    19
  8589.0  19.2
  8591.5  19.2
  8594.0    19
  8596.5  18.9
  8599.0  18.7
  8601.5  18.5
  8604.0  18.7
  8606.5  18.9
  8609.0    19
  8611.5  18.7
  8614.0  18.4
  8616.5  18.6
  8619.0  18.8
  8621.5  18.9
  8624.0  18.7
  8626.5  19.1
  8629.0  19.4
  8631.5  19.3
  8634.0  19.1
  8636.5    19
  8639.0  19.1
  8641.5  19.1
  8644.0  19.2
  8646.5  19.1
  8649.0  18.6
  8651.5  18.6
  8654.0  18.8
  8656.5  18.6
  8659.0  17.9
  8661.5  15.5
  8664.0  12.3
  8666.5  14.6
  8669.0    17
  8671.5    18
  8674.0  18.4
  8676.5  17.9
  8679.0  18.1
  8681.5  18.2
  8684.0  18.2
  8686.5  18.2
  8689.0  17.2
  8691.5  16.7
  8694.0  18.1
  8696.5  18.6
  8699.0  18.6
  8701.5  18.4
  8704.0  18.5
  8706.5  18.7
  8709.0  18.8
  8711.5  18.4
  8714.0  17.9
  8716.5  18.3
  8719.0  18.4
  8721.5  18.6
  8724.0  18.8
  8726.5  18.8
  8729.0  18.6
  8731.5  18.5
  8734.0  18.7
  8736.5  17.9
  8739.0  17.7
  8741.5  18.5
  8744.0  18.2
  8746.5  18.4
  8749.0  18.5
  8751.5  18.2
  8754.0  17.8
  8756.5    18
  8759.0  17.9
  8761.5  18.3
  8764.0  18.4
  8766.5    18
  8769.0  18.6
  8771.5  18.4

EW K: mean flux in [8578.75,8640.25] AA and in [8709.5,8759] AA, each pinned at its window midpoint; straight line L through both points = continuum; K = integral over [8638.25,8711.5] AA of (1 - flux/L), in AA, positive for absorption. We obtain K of 2.8 AA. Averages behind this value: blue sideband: 18.9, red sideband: 18.3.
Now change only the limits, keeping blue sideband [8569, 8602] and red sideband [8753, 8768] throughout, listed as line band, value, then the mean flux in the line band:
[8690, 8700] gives 0.25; 18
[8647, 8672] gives 2.13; 17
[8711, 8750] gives -0.32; 18.4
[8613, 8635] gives -0.16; 18.9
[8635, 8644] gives -0.18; 19.1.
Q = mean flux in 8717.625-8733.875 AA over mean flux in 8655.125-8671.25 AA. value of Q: 1.15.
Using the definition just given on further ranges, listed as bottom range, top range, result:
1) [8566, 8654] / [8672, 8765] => 0.96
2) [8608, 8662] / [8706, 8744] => 0.98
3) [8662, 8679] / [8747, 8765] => 1.10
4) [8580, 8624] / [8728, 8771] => 0.97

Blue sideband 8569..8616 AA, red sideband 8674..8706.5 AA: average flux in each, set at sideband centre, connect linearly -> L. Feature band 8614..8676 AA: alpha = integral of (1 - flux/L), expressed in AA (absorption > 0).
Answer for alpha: 1.1 AA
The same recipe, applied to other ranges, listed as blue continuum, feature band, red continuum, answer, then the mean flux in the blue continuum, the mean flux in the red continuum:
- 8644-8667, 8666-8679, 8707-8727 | 0.16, 17.3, 18.5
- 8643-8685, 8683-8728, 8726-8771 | -0.94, 17.6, 18.3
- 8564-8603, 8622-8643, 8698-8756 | -0.34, 19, 18.4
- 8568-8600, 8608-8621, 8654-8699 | -0.16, 19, 17.3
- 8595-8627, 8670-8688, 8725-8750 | 0.43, 18.8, 18.4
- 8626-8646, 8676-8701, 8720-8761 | 0.99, 19.2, 18.3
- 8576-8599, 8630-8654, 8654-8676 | -2.23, 19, 16.7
